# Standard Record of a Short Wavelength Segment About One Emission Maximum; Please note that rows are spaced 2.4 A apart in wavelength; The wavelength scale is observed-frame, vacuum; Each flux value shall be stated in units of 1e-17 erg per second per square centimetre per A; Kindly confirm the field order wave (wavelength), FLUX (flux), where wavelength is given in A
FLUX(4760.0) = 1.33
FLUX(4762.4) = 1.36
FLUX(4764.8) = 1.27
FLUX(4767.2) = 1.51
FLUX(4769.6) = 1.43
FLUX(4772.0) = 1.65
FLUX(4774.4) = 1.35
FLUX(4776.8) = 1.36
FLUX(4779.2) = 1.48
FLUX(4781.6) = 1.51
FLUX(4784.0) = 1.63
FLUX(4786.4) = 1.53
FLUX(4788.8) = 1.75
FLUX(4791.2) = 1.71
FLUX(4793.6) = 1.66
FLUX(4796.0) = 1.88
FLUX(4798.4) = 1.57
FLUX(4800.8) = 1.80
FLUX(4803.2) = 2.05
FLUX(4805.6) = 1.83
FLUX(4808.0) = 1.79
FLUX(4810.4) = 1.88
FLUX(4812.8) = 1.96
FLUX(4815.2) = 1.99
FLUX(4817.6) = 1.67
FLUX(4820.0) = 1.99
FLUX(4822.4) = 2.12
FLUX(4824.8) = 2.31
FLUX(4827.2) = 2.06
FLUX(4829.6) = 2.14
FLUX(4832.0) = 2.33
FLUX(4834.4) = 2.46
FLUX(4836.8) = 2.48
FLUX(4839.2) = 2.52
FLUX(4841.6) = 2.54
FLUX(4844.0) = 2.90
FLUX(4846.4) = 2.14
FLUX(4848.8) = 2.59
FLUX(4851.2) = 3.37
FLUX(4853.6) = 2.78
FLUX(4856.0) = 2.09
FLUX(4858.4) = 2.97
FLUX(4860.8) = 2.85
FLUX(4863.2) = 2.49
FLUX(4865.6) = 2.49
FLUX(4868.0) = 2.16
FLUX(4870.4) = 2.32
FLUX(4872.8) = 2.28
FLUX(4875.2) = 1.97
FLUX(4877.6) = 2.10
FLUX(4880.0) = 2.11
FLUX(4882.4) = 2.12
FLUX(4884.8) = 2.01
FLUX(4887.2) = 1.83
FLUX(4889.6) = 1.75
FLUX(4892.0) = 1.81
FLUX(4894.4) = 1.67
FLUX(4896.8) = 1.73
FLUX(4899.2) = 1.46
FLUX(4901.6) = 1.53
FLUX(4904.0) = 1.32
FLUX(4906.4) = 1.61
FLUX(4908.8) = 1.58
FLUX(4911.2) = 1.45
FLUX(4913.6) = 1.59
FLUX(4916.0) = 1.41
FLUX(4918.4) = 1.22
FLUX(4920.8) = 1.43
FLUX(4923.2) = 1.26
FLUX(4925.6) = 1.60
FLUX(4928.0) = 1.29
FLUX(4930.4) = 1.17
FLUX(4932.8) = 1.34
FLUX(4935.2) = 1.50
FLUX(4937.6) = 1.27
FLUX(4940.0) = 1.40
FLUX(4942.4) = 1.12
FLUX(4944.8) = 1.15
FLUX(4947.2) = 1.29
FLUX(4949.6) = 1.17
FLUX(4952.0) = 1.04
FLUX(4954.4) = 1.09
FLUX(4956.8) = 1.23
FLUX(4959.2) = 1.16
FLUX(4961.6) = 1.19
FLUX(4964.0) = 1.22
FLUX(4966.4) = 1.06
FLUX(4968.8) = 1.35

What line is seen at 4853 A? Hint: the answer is C IV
